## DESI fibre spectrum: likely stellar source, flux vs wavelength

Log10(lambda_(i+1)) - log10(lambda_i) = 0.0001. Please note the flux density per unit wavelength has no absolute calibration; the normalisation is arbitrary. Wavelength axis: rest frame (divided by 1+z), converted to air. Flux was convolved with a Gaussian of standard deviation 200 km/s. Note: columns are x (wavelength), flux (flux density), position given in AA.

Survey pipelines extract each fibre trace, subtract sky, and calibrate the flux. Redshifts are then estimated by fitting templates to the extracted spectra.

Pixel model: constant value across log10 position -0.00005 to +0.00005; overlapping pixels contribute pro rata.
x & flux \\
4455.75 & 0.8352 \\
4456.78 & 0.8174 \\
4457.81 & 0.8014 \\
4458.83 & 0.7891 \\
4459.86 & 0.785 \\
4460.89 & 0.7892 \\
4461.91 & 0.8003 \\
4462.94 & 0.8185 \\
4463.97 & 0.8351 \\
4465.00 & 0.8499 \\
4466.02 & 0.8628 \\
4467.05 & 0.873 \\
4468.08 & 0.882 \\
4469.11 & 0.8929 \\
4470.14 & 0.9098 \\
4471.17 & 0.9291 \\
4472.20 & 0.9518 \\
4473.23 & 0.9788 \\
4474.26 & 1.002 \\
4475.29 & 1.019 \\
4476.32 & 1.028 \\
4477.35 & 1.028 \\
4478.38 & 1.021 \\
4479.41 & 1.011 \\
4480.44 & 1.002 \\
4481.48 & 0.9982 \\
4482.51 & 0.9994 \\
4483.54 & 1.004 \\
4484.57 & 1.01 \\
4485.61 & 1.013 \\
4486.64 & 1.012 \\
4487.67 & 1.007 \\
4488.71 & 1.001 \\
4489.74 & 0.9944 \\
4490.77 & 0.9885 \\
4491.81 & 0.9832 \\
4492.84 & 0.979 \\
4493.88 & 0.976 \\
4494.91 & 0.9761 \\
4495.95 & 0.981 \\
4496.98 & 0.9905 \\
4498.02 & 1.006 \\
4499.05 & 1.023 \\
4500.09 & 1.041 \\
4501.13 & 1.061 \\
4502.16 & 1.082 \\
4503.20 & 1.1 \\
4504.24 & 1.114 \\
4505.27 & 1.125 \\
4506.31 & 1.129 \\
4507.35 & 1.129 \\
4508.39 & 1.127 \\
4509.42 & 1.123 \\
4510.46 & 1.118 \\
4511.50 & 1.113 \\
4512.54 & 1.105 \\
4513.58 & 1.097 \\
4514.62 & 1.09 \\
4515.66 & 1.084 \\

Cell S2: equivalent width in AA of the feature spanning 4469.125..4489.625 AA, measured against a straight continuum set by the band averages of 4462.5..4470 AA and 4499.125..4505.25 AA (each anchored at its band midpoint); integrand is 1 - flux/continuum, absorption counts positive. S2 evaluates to -1.2 AA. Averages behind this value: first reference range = 0.862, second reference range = 1.08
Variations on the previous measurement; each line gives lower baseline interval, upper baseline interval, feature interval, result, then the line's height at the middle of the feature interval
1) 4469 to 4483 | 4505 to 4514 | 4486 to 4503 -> 0.8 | 1.06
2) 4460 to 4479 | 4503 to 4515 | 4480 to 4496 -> 0.2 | 1.01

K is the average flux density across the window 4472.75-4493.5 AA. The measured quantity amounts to 1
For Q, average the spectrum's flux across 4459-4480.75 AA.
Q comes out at 0.915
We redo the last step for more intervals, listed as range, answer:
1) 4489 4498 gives 0.985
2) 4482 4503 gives 1.01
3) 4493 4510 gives 1.06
